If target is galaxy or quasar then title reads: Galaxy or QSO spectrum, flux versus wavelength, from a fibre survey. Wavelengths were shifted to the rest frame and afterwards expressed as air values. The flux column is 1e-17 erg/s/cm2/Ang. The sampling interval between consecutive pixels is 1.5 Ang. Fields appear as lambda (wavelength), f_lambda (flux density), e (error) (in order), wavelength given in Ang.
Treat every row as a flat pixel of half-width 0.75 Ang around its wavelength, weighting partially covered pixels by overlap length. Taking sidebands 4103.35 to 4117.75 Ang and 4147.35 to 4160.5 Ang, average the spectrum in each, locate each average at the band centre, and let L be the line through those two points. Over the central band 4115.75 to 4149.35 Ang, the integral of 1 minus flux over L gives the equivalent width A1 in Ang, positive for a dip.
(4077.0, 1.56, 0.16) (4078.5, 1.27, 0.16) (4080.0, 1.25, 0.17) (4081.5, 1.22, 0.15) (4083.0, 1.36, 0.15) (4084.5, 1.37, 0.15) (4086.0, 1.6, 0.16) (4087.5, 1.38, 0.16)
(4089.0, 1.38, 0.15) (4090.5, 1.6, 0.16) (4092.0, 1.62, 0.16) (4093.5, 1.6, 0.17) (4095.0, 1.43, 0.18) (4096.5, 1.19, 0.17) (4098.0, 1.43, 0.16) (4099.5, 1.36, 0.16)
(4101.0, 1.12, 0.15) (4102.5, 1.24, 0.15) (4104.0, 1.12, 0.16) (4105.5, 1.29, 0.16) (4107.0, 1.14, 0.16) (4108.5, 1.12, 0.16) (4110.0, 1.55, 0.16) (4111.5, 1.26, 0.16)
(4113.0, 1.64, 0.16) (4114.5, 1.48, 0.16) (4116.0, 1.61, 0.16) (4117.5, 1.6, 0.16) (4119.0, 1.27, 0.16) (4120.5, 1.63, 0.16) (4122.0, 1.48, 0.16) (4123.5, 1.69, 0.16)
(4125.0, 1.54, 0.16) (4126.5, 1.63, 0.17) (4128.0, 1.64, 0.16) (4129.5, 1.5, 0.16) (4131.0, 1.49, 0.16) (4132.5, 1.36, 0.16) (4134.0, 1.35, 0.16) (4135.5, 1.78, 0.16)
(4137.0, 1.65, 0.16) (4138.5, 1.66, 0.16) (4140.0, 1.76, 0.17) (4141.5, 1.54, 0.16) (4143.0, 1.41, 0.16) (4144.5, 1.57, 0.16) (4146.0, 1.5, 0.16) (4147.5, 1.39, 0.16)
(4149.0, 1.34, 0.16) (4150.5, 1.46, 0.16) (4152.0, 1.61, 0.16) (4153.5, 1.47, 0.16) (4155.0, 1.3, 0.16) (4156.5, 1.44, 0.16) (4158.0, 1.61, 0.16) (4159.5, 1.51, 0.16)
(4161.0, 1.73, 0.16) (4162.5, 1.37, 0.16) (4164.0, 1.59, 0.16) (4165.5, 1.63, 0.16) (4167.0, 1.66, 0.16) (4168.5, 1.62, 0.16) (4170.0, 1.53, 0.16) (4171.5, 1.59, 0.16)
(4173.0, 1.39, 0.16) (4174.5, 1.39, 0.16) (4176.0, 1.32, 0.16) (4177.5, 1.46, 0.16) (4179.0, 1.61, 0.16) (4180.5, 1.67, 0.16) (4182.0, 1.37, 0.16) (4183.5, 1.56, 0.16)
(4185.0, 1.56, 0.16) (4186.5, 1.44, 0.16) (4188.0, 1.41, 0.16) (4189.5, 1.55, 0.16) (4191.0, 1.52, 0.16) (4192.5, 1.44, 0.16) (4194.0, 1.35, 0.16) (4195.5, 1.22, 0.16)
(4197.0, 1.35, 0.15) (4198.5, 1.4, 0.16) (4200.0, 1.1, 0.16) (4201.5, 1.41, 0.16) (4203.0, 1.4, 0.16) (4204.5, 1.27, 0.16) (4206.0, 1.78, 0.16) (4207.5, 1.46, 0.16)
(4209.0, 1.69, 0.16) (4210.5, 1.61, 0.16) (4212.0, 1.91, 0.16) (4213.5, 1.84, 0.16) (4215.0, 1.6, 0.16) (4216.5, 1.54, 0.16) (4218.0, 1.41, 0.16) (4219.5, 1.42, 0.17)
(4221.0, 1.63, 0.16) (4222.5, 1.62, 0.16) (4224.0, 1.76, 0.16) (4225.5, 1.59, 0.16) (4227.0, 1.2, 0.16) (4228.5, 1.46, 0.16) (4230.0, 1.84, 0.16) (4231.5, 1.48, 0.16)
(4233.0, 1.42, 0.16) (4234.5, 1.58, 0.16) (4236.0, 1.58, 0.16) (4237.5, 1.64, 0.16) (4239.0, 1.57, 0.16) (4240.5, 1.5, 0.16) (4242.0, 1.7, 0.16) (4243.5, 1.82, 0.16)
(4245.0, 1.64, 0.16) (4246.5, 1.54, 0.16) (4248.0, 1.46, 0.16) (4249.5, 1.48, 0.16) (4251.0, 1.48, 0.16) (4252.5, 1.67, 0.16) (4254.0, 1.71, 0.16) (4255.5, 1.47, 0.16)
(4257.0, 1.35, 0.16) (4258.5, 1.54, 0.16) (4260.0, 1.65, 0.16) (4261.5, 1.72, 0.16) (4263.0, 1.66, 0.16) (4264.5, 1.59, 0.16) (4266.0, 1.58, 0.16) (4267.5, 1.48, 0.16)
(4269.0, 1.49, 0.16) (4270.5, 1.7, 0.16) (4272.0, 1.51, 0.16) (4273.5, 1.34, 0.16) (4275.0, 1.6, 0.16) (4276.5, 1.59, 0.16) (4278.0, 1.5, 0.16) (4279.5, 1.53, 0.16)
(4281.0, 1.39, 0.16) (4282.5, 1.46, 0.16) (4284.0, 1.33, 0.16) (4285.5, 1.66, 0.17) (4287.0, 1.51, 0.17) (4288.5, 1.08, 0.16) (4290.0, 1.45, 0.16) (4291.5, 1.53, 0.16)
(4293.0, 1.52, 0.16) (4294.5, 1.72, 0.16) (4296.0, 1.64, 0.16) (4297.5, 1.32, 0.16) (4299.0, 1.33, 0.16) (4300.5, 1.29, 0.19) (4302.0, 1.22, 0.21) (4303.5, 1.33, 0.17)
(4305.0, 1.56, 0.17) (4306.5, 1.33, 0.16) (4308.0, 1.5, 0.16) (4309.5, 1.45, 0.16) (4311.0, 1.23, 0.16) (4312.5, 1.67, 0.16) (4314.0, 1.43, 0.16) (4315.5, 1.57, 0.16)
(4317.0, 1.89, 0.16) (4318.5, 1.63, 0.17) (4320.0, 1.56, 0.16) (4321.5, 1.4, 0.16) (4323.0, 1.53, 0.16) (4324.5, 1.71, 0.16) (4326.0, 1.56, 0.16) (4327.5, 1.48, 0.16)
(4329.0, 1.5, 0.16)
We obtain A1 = -2.8 Ang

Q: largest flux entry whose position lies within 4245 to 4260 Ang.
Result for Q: 1.71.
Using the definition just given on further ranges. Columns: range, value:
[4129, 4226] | 1.91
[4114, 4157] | 1.78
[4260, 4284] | 1.72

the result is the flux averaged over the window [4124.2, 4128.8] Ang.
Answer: 1.6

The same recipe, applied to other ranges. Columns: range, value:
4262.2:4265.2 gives 1.63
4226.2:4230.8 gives 1.5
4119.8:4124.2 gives 1.6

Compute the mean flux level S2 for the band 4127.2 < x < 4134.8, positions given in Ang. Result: 1.47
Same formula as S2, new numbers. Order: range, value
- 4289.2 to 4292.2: 1.48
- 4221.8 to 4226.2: 1.66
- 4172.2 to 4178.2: 1.39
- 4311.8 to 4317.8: 1.64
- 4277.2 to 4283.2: 1.47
